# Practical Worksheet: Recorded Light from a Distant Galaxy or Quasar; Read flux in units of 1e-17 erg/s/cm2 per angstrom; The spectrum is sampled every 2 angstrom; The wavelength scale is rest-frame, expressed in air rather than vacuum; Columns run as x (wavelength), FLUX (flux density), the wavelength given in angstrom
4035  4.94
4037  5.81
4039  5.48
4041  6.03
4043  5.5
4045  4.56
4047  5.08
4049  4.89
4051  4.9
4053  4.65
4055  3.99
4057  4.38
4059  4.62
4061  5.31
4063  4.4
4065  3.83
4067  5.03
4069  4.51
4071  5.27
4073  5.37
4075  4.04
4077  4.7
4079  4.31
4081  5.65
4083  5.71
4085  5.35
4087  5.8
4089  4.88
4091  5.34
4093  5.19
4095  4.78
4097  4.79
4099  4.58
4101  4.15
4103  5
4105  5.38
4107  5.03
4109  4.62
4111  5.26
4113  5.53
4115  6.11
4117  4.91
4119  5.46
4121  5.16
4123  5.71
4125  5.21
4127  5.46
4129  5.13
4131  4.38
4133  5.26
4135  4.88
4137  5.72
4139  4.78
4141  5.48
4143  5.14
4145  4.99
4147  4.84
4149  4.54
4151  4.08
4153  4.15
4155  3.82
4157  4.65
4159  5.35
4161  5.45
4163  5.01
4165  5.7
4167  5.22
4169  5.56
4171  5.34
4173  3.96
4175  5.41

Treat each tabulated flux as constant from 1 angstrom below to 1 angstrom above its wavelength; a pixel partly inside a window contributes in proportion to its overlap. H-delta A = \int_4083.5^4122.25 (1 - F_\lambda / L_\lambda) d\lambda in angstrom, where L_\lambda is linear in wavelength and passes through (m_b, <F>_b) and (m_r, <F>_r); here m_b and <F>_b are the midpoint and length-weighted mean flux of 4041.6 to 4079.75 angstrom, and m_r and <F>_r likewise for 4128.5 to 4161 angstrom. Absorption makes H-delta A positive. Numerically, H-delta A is -2.9 angstrom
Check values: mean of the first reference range 4.72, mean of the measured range 5.13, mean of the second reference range 4.84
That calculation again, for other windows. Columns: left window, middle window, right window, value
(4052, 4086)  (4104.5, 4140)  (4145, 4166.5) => -3.3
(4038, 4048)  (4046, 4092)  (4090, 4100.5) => 2.1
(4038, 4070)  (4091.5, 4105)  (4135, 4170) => 0.2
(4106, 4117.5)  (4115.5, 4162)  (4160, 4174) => 2.0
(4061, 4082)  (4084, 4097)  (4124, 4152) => -1.0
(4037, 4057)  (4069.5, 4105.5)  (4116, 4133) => 0.7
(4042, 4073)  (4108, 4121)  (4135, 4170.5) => -1.1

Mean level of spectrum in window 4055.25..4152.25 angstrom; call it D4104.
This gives 4.99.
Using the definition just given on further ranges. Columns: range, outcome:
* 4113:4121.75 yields 5.43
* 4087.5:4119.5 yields 5.07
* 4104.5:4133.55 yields 5.24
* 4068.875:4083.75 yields 4.96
